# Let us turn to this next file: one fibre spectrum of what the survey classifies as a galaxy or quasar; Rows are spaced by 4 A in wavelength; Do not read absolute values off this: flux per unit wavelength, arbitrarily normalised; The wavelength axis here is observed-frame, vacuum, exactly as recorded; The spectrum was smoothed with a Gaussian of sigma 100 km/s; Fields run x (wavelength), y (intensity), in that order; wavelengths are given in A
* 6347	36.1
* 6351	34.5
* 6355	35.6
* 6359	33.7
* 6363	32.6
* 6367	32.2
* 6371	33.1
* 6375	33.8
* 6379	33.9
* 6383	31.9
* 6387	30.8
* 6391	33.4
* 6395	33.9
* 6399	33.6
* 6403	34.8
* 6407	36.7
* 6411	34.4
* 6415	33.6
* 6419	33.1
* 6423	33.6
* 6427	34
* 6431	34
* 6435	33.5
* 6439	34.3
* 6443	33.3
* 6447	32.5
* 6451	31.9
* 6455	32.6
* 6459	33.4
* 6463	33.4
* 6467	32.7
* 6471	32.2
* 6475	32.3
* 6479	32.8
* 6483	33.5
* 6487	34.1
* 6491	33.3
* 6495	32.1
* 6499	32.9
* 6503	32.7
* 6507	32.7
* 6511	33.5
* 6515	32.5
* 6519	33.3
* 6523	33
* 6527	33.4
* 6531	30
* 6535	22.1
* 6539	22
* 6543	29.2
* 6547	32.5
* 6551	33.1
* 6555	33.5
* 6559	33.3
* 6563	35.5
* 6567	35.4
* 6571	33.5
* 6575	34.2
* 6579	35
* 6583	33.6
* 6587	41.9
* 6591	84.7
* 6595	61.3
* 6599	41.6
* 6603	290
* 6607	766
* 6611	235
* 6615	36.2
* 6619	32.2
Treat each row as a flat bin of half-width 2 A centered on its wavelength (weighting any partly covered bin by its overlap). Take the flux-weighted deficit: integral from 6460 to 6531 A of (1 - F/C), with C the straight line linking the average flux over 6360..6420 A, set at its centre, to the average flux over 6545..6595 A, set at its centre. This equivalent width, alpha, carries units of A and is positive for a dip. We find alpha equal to 8.1 A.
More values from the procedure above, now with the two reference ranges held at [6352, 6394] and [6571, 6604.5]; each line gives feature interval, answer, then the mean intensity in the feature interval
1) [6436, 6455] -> 5.4 A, 33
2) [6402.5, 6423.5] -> 3.1 A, 34.4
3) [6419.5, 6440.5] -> 4.6 A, 33.8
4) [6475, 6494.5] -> 7.4 A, 33.2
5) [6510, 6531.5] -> 9.7 A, 32.8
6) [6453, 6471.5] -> 6.1 A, 32.9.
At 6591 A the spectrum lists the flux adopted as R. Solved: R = 84.7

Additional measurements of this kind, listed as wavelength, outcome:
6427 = 34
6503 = 32.7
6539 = 22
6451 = 31.9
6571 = 33.5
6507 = 32.7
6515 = 32.5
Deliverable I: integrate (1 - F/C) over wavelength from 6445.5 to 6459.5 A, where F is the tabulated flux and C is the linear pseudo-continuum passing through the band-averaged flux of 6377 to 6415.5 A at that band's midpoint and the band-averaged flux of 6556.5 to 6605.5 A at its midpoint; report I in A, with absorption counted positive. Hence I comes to 3.84 A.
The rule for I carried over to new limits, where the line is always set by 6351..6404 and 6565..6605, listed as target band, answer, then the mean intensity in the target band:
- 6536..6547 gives 6.3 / 26.5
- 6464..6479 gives 5.2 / 32.5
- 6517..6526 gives 3.9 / 33.2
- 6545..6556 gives 5.3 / 33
